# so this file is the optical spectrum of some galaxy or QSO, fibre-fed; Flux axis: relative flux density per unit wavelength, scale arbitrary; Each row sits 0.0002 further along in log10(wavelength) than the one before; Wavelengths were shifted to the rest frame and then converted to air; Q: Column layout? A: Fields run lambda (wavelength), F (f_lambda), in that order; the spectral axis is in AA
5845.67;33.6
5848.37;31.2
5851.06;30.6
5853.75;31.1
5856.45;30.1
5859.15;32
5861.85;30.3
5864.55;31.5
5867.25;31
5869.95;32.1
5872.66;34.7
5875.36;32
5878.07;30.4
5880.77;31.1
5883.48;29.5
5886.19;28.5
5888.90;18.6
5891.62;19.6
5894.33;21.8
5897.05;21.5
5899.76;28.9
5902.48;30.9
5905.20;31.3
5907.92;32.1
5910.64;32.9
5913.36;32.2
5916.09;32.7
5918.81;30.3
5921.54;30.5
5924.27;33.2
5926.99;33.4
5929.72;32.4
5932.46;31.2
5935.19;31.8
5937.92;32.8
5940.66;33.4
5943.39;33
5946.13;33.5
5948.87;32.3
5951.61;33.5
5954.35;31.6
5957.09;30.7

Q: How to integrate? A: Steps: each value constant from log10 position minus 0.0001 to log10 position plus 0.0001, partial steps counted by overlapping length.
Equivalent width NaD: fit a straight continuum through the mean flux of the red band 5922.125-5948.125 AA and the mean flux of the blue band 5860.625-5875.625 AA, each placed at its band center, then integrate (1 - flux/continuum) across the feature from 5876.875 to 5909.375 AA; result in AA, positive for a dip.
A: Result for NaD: 5.25 AA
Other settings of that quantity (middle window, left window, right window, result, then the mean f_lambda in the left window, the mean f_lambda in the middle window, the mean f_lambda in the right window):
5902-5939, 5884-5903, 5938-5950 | -4.1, 24.2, 32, 33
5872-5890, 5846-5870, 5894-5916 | 0.7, 31.2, 29.2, 29.5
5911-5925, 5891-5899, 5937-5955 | -2.7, 21.7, 31.8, 32.9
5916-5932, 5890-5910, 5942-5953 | -1.1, 26.7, 32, 33.1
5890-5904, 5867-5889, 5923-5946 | 3.0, 30.3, 24.5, 32.7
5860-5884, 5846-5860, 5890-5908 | -2.0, 31.1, 31.5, 26.1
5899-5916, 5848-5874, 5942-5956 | 0.3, 31.5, 31.6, 32.8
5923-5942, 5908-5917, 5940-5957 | 0.0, 32.5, 32.6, 32.7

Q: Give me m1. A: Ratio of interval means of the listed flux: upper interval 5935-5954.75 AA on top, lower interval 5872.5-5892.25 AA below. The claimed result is 1.18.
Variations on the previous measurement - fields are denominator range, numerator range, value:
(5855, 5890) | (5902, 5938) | 1.06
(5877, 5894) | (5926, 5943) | 1.25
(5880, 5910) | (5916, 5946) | 1.21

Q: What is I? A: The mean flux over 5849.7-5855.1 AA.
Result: 30.9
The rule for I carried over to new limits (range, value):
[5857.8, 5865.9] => 31.3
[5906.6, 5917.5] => 32.5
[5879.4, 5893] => 25.5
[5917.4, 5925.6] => 31.3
